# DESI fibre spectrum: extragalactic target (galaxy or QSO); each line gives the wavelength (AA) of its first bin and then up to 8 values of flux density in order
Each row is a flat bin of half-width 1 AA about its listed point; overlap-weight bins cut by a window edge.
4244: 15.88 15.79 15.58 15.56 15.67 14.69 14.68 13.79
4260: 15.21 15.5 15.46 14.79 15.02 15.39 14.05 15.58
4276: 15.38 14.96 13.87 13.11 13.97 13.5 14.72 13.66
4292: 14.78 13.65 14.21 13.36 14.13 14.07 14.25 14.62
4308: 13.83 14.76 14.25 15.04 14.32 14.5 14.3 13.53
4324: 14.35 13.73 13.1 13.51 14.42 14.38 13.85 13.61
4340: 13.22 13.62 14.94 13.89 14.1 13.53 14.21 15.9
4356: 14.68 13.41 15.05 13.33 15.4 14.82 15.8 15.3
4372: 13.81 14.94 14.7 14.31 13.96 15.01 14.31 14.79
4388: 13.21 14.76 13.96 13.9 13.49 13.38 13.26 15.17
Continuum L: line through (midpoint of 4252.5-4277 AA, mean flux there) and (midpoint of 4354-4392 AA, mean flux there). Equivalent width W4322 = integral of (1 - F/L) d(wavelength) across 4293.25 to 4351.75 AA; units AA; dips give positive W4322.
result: 2.8 AA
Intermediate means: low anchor 15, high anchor 14.6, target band 14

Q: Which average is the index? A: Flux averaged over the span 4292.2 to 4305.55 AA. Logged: 14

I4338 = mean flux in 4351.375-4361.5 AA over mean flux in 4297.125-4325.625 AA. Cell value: 1.03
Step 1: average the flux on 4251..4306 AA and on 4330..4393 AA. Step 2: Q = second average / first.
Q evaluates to 0.99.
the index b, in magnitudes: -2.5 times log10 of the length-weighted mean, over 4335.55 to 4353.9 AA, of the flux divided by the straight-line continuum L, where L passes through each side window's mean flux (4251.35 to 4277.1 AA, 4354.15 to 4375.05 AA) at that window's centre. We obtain 0.06 mag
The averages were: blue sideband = 15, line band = 14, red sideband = 14.7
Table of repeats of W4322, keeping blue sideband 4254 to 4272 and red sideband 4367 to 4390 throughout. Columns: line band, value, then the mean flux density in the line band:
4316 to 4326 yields 0.4 AA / 14.1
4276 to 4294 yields 0.9 AA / 14.1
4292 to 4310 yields 0.9 AA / 14.1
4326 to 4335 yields 0.5 AA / 13.8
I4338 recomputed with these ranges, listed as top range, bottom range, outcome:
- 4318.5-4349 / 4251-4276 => 0.93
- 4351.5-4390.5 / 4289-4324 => 1.03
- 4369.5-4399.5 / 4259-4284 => 0.96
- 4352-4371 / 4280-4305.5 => 1.06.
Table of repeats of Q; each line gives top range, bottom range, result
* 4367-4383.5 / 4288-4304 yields 1.05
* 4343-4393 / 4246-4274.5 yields 0.96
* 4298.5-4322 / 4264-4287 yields 0.98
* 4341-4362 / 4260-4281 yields 0.95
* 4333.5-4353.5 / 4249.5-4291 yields 0.95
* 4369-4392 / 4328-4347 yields 1.04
